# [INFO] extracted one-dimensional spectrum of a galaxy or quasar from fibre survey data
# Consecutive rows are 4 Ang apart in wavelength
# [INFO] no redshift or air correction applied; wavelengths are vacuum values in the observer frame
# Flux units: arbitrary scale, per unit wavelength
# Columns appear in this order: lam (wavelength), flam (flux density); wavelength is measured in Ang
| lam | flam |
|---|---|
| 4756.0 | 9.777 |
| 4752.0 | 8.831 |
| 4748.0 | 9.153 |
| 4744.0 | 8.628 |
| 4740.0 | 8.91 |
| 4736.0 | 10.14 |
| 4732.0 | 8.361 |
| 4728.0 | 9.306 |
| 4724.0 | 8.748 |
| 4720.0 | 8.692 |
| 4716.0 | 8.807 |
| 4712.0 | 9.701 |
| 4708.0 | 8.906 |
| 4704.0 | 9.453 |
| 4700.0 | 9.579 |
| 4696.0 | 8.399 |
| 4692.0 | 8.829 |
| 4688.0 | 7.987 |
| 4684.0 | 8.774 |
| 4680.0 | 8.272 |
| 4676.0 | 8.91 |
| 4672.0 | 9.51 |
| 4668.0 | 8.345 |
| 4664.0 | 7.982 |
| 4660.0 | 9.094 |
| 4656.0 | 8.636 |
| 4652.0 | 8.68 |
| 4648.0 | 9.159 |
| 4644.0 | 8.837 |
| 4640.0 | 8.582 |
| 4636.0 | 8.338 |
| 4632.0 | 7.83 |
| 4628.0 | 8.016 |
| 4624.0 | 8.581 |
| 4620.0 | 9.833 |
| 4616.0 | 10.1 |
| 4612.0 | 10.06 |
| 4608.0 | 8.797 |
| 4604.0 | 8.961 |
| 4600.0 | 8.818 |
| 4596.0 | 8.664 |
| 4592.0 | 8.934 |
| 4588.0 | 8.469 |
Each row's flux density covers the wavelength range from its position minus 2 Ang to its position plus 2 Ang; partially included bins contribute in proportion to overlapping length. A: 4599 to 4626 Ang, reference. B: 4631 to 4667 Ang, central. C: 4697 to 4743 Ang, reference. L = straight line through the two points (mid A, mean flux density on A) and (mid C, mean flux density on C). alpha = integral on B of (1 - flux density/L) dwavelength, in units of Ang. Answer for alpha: 2.6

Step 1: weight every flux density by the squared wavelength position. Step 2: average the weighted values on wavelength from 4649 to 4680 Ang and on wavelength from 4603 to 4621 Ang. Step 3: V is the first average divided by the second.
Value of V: 0.9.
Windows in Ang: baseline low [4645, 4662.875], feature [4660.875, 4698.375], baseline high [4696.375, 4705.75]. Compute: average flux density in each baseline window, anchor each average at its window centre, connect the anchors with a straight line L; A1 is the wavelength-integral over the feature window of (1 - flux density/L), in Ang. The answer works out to 2.1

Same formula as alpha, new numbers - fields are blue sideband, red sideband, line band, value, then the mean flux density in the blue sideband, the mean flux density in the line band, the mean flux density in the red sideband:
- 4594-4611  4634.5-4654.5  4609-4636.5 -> -0.57 Ang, 8.88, 8.99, 8.73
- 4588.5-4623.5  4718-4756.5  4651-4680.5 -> 1.38 Ang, 9.21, 8.7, 9.03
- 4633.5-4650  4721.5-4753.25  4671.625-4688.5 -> 0.29 Ang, 8.7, 8.67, 9.01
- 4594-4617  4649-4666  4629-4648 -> 0.81 Ang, 9.2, 8.46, 8.63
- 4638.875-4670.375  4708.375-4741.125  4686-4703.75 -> 0.27 Ang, 8.68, 8.77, 9.08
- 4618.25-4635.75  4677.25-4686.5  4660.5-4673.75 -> -0.19 Ang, 8.52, 8.65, 8.53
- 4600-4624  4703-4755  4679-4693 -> 1.12 Ang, 9.41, 8.45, 9.06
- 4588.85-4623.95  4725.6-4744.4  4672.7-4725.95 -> 1.53 Ang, 9.21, 8.87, 9.1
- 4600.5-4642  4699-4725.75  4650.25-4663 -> 0.35 Ang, 8.91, 8.74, 9.11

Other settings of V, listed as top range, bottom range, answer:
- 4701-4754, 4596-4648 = 1.07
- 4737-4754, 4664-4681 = 1.06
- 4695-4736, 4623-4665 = 1.10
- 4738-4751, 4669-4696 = 1.05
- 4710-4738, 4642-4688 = 1.07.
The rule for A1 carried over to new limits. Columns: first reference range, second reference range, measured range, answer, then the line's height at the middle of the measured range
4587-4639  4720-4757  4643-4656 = 0.11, 8.93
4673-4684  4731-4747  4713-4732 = 0.19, 8.96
